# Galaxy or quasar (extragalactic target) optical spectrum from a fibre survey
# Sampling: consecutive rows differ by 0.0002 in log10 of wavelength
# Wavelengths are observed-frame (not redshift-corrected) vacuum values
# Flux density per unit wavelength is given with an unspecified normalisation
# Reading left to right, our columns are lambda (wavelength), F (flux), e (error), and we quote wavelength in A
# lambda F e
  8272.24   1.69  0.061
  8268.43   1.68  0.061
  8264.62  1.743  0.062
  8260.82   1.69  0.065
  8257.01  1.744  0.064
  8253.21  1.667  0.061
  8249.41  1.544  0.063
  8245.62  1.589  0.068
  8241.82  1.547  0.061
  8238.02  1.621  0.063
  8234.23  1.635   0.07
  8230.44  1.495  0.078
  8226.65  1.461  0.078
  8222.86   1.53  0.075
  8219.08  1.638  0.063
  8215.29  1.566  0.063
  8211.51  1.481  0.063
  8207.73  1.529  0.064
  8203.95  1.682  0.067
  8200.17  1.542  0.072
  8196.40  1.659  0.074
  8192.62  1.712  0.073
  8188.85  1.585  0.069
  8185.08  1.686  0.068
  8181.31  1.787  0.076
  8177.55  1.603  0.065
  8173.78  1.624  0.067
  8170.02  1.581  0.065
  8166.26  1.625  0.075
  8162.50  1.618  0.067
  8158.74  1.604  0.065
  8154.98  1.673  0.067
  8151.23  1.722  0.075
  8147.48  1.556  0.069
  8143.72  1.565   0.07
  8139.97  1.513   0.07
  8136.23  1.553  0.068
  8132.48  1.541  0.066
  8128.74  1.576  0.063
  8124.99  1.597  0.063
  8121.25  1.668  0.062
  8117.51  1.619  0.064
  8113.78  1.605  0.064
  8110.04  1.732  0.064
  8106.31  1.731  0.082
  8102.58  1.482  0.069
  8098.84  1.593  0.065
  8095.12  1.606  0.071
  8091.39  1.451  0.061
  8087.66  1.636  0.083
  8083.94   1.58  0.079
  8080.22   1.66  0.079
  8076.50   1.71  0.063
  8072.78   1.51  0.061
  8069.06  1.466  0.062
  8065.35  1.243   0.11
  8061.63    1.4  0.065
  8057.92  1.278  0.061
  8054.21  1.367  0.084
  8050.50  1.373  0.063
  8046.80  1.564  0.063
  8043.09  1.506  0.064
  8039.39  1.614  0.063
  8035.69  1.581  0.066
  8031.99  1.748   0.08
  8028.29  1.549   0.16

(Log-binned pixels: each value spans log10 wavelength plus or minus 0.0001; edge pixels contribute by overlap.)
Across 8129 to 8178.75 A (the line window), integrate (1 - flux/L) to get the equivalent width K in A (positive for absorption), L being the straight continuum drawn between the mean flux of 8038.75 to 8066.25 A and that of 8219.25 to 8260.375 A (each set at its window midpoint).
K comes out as -2.9 A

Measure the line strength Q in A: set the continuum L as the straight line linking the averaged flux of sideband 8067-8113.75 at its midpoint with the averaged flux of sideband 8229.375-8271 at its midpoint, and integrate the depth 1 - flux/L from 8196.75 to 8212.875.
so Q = 0.5 A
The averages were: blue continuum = 1.6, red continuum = 1.64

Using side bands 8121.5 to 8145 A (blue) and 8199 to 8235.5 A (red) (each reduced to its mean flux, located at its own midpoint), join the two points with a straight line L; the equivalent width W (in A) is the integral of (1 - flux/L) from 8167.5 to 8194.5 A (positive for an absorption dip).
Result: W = -1.6 A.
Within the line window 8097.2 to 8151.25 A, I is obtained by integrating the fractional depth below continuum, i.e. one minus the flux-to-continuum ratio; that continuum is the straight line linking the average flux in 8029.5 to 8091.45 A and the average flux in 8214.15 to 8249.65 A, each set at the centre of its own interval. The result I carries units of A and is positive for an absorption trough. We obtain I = -2.4 A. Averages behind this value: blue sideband 1.51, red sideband 1.56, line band 1.6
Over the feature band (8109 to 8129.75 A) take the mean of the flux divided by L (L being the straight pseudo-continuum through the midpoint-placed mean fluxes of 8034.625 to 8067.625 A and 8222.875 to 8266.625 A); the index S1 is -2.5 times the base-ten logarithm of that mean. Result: -0.09 mag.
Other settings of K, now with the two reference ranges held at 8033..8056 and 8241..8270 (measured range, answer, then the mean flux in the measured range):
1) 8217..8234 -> 1.0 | 1.54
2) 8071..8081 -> -0.6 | 1.62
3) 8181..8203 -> -0.6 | 1.65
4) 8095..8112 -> -0.9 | 1.63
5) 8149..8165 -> -0.6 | 1.65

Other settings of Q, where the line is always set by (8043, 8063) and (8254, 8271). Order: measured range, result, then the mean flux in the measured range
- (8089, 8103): -0.7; 1.54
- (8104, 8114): -1.4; 1.69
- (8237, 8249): 0.7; 1.58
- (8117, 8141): -1.0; 1.58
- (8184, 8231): 1.3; 1.58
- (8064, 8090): -1.9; 1.55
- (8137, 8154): -0.6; 1.59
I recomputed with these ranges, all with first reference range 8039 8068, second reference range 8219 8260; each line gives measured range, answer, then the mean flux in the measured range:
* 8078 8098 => -2.0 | 1.59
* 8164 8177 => -0.7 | 1.61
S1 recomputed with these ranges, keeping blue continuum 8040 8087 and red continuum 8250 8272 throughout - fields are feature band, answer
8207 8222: 0.06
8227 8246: 0.07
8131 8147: 0.01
